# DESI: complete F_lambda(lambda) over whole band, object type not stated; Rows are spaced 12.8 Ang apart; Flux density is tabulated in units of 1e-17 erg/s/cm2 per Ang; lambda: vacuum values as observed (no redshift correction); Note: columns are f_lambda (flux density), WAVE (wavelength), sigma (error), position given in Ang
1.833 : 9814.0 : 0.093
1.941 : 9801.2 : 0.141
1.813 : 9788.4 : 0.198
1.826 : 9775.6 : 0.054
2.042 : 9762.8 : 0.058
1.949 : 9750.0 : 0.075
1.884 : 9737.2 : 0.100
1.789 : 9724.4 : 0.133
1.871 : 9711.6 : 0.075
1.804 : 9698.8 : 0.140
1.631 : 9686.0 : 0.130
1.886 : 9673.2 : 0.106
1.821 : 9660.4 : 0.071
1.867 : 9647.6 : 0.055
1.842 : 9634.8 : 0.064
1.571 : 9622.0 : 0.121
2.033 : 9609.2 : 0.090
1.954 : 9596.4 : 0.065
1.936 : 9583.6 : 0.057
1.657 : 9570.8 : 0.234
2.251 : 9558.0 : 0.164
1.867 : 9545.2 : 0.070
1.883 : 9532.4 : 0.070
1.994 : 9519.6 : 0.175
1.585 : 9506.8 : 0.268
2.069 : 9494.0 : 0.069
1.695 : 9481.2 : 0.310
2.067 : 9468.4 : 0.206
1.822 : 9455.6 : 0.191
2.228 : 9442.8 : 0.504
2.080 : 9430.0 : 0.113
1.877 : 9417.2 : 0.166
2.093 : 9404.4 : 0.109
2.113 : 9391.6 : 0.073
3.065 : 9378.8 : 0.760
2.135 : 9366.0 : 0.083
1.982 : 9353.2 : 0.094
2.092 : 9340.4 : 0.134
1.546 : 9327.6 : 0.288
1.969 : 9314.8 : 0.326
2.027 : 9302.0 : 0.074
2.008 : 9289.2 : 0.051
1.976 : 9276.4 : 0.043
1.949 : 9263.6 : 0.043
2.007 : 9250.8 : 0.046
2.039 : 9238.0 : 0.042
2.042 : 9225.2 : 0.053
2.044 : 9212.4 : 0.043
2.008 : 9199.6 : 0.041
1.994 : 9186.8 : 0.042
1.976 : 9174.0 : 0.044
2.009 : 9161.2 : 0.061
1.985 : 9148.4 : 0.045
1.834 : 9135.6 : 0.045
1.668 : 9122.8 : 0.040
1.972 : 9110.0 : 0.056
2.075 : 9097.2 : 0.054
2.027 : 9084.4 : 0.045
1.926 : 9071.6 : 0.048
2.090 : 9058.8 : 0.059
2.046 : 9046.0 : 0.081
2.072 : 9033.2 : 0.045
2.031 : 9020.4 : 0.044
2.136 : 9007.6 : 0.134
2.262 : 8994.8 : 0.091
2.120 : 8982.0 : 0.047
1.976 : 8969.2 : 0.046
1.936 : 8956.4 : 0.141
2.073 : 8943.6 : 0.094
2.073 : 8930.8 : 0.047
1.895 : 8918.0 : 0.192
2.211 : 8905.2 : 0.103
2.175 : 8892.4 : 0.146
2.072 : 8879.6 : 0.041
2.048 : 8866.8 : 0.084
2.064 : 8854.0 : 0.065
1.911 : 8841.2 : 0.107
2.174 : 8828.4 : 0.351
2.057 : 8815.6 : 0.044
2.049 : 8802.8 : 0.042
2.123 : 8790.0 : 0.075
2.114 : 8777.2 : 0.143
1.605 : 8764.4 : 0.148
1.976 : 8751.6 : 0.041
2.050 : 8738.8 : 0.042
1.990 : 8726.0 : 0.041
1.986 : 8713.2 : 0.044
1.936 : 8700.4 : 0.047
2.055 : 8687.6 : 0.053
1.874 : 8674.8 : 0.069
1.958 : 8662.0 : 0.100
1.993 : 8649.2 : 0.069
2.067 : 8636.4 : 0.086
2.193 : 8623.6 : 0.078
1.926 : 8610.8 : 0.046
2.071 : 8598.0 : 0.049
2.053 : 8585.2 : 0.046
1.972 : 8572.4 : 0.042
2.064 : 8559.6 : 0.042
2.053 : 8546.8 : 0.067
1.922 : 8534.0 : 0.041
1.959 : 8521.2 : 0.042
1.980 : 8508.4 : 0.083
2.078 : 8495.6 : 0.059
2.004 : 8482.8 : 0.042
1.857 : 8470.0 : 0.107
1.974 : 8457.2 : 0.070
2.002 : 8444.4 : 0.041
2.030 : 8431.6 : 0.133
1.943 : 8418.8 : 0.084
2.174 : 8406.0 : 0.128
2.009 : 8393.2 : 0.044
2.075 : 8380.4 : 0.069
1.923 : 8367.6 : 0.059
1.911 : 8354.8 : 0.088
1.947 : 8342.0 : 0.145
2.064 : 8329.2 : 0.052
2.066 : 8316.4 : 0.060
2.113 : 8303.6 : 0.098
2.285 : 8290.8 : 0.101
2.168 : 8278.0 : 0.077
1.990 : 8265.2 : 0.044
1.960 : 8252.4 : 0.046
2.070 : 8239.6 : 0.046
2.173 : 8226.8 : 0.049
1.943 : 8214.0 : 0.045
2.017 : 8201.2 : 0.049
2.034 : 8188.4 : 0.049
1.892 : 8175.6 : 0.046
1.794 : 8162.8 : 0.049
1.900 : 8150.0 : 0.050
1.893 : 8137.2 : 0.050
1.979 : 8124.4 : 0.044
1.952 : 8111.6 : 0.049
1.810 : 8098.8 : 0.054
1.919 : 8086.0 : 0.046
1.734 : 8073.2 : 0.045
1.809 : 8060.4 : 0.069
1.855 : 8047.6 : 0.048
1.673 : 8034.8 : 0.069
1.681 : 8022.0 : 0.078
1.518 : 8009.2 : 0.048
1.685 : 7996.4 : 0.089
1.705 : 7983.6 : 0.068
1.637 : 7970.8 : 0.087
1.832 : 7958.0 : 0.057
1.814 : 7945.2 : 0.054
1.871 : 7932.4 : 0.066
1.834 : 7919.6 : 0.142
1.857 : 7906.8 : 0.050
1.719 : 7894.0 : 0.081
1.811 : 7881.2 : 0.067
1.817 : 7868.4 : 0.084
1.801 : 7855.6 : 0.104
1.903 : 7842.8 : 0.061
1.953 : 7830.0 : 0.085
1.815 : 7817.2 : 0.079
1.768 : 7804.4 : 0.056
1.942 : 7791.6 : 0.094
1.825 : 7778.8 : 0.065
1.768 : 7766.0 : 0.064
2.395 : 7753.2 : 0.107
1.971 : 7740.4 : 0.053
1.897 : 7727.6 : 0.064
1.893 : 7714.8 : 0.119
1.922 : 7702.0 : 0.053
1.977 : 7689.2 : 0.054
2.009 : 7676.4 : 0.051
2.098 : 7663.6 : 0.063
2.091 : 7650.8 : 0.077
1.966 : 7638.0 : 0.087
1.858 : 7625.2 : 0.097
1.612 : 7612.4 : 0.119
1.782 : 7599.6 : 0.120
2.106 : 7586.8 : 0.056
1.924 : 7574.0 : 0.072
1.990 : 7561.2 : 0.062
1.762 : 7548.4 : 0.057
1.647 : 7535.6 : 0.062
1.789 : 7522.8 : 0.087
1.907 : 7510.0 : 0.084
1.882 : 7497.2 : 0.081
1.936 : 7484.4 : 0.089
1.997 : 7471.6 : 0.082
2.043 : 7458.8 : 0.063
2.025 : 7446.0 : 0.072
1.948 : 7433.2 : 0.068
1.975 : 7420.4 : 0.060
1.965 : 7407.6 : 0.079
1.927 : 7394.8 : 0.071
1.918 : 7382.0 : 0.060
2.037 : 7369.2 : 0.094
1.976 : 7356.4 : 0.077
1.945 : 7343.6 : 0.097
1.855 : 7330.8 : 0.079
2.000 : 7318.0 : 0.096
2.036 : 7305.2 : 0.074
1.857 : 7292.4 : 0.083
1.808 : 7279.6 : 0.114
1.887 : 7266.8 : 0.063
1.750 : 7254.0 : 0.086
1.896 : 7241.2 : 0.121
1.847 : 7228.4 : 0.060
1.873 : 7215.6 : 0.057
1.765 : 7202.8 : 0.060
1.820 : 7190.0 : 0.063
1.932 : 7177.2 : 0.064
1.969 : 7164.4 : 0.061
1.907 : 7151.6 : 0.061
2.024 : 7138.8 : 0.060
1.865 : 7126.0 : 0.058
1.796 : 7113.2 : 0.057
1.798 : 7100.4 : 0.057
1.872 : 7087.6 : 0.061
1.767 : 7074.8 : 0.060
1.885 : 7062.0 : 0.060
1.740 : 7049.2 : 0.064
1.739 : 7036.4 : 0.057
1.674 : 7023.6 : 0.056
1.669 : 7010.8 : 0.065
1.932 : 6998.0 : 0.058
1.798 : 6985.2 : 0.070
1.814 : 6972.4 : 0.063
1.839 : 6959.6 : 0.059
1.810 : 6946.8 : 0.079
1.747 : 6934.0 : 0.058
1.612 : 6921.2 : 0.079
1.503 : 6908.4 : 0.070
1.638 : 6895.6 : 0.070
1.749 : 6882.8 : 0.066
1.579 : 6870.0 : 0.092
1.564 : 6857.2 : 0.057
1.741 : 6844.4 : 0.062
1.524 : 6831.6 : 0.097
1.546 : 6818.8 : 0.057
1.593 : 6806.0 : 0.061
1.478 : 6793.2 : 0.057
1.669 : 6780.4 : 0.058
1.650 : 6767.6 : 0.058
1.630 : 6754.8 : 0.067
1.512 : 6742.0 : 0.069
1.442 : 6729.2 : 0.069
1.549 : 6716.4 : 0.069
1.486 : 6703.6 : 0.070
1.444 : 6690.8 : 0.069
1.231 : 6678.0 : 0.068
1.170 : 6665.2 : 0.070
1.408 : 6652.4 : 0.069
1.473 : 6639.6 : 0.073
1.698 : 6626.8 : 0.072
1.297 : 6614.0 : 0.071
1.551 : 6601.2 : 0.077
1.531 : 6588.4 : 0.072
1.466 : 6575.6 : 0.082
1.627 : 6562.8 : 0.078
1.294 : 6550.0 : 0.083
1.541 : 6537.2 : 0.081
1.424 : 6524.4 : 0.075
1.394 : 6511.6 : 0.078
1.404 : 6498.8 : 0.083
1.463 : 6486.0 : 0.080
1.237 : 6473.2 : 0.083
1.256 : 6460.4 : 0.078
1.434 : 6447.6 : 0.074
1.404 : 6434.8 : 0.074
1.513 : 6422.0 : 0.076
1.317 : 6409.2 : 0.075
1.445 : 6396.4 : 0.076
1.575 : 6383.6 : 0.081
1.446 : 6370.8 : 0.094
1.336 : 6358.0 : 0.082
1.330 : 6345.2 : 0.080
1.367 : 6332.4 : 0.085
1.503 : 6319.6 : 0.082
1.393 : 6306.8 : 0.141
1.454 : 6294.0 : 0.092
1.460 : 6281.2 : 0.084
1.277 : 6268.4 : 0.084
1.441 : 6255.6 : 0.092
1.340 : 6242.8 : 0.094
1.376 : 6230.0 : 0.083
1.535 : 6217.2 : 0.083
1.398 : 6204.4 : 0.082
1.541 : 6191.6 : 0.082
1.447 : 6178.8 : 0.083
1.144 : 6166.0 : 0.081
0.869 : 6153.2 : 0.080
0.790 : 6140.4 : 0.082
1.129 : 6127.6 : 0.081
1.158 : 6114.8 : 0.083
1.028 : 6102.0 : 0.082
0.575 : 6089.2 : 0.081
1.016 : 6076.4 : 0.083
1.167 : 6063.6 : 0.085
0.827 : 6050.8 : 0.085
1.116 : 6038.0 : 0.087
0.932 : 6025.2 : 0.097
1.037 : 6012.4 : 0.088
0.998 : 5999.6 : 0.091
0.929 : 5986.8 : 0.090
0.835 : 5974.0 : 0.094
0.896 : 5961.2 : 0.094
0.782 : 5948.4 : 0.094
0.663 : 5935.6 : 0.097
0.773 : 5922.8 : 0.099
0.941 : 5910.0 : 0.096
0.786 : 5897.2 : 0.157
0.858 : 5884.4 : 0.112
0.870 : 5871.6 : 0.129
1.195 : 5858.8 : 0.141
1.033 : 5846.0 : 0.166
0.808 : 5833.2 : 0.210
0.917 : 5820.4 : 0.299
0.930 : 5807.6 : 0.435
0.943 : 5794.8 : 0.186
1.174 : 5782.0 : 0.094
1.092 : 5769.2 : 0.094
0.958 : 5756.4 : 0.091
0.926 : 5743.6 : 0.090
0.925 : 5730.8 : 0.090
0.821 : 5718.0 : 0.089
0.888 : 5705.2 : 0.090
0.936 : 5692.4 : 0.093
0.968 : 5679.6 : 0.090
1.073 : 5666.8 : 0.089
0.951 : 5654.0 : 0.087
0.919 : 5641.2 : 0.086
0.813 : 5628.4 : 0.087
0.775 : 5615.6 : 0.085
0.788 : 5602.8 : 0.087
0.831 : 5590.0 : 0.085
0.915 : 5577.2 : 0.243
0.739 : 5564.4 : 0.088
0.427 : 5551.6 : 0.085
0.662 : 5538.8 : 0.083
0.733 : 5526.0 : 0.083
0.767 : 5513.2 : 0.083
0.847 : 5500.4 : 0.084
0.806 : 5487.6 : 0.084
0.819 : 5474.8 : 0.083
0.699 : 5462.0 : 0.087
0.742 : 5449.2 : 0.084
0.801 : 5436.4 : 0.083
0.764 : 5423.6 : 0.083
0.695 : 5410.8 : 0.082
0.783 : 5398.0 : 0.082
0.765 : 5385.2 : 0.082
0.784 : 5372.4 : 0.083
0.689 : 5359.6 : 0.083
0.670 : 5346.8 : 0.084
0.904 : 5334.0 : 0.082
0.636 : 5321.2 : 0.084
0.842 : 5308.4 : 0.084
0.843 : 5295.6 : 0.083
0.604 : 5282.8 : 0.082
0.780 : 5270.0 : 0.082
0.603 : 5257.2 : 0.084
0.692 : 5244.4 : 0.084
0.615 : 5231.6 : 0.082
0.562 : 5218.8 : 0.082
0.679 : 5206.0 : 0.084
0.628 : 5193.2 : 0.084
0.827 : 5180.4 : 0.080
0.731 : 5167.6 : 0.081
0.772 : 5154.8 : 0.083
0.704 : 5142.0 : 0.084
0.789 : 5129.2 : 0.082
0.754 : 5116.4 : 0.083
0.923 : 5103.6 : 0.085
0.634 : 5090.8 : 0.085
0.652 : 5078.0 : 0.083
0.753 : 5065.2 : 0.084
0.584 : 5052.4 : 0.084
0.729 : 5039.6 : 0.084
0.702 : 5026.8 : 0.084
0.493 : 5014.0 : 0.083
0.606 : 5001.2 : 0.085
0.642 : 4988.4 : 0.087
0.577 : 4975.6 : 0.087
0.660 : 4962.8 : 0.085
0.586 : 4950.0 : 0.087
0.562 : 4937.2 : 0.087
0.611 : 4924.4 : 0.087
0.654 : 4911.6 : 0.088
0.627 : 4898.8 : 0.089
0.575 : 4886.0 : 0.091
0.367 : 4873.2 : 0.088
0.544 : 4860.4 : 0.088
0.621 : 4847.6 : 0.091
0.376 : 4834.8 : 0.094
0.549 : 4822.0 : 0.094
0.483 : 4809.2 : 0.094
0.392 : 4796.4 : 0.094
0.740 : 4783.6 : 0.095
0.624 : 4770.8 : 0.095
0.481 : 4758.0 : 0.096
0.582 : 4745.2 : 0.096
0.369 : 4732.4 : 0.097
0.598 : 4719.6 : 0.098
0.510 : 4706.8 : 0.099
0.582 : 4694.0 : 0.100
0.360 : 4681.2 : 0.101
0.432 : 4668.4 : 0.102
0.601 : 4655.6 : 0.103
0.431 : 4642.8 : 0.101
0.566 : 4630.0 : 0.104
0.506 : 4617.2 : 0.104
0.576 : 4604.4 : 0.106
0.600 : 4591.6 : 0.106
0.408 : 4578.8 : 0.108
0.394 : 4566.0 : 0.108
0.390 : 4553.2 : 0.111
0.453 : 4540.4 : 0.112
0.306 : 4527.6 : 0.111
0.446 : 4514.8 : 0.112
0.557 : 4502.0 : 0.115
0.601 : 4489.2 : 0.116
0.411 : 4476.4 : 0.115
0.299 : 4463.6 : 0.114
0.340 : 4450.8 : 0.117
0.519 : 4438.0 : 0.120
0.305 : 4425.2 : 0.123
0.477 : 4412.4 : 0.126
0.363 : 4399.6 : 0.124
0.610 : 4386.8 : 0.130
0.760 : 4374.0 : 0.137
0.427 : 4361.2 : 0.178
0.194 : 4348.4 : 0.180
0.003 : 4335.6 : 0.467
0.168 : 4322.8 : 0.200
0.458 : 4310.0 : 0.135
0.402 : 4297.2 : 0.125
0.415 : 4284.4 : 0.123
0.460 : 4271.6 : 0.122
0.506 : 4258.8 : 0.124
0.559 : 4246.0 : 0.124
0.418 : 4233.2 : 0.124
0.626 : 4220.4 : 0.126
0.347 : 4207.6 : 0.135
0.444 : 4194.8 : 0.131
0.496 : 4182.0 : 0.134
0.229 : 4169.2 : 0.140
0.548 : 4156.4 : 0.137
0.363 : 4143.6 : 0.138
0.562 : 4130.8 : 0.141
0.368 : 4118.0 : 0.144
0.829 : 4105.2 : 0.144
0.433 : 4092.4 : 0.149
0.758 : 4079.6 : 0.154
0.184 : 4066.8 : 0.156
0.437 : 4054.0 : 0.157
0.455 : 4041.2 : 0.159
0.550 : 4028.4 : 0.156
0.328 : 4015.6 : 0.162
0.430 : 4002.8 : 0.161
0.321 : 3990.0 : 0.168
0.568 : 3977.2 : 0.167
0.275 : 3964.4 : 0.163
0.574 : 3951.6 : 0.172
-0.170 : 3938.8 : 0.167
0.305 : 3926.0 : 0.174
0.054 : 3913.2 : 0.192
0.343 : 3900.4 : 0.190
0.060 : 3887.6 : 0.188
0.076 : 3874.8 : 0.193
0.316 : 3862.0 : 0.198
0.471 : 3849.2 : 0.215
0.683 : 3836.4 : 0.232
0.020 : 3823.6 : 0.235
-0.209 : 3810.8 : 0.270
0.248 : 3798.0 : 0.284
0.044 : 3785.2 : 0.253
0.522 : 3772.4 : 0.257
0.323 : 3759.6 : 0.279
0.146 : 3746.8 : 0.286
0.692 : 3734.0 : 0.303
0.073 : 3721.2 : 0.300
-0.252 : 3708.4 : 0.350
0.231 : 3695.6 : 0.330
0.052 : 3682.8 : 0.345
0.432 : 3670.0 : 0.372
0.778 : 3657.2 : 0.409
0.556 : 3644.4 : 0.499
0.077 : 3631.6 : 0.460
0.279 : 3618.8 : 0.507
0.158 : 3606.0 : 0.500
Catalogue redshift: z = 0.55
